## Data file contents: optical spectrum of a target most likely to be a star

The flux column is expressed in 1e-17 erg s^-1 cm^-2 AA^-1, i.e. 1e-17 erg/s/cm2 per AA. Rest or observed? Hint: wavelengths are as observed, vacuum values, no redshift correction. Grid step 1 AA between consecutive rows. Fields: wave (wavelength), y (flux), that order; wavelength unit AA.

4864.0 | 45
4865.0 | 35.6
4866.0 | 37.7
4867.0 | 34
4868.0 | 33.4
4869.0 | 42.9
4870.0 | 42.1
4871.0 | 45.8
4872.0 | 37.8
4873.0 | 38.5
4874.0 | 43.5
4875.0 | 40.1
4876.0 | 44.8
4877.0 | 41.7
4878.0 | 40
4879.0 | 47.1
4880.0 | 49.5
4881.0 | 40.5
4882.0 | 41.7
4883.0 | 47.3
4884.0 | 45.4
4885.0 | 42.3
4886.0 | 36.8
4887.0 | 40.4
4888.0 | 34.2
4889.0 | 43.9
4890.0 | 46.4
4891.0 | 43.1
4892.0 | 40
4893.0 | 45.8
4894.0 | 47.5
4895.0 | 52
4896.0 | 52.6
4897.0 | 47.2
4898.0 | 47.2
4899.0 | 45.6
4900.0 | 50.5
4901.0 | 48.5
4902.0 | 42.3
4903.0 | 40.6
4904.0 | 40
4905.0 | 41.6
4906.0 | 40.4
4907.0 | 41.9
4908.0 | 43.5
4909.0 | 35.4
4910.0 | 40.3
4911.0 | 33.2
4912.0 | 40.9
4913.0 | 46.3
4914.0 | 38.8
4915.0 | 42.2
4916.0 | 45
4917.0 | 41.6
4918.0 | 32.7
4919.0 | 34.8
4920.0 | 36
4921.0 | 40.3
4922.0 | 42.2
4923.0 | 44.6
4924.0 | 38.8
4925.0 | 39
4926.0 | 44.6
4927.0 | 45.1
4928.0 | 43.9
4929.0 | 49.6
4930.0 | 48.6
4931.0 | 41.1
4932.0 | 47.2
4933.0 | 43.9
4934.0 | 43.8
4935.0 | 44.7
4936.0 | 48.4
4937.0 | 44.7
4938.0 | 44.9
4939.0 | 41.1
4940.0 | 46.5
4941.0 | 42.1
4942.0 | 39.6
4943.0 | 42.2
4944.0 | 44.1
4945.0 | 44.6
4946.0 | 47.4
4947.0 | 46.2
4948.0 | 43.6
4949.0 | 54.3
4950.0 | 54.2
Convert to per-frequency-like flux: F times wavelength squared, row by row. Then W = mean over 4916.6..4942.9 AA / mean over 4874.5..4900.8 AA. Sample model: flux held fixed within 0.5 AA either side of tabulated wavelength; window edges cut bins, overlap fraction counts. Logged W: 1.0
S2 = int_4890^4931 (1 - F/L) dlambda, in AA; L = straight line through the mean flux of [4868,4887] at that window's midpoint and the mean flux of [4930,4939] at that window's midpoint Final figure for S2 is 0.84 AA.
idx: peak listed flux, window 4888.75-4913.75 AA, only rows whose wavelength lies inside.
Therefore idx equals 52.6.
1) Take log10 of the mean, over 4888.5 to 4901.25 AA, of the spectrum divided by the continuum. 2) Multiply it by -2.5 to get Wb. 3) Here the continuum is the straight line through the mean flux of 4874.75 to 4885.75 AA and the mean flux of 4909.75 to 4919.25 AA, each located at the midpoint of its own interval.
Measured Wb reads -0.123 mag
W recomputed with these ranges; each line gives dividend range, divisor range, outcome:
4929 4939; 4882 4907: 1.04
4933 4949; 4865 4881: 1.12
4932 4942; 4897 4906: 1.01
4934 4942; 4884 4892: 1.10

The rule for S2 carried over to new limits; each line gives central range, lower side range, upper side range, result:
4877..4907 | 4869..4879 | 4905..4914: -2.2 AA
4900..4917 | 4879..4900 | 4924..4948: 1.1 AA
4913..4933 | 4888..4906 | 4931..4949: 1.2 AA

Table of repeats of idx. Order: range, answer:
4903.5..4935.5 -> 49.6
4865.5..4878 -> 45.8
